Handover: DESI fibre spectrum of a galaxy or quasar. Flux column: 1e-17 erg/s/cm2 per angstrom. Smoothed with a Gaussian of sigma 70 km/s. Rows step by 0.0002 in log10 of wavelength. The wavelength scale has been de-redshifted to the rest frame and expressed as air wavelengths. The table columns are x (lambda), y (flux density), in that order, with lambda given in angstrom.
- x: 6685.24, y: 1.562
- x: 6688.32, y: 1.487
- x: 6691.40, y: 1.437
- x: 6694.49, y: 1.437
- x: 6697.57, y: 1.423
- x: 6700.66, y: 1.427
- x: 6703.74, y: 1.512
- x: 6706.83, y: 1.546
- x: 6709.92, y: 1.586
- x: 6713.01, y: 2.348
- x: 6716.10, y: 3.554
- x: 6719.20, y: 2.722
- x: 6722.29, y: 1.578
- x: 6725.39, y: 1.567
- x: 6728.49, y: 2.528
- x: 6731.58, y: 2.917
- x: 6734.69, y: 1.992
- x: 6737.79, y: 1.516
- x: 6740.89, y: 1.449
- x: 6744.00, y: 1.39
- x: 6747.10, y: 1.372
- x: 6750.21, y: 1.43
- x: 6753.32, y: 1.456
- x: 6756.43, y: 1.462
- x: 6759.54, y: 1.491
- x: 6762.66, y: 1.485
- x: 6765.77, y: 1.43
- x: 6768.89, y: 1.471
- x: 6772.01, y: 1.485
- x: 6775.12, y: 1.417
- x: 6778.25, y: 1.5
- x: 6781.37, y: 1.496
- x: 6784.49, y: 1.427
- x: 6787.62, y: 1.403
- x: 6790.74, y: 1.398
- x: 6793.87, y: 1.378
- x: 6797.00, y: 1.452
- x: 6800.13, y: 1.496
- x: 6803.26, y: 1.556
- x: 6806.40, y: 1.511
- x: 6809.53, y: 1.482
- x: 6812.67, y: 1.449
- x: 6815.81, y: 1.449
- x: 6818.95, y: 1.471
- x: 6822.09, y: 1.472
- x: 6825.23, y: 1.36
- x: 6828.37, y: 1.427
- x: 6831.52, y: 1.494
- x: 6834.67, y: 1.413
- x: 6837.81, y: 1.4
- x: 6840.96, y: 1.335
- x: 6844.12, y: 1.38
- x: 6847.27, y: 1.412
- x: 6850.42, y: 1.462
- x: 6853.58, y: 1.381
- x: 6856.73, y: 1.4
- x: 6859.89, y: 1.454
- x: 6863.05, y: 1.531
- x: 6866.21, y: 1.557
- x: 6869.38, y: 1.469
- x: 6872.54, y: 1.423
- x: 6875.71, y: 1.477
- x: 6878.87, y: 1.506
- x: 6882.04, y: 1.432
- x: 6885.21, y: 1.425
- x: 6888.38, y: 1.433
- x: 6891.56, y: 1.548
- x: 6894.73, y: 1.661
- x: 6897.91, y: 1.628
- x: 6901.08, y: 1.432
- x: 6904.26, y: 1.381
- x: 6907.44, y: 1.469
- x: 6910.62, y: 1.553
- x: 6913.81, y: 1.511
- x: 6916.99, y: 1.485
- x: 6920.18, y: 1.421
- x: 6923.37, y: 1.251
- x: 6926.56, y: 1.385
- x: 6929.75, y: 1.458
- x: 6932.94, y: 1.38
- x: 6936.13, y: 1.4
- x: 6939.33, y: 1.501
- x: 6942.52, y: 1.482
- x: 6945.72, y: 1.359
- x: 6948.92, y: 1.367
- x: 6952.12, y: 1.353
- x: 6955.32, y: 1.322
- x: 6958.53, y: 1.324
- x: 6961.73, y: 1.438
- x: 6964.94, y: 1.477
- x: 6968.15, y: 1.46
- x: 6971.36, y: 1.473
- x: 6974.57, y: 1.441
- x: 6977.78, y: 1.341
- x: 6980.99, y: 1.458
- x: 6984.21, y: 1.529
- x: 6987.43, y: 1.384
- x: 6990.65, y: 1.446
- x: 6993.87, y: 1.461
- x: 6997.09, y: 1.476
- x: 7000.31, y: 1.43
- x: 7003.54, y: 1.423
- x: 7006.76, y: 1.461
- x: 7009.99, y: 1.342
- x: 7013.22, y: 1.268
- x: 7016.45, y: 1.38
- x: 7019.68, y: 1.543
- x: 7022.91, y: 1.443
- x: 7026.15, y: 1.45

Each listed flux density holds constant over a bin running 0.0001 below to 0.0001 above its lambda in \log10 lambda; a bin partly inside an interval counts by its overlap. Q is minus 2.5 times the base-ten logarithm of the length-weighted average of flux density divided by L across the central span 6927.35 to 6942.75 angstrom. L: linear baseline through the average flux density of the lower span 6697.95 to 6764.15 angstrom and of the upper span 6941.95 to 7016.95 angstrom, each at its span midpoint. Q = 0.03 mag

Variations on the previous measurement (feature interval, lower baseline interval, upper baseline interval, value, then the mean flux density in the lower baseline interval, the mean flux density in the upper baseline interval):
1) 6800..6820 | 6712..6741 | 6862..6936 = 0.25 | 2.25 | 1.47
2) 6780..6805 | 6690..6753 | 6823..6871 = 0.11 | 1.83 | 1.43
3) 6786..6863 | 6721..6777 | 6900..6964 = 0.08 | 1.63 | 1.41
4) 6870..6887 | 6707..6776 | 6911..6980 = 0.06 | 1.8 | 1.41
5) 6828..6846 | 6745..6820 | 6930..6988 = 0.03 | 1.46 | 1.42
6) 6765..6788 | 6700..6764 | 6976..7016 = 0.21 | 1.83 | 1.42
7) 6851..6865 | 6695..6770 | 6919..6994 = 0.09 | 1.77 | 1.41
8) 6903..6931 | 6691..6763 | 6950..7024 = 0.06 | 1.79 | 1.42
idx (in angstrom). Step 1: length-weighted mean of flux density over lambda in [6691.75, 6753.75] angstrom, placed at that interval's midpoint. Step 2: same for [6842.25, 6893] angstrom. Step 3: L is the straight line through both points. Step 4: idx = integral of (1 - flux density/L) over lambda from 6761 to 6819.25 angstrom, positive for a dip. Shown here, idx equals 6.9 angstrom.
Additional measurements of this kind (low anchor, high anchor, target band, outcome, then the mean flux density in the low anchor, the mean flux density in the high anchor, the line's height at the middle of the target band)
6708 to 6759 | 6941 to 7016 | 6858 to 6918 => 3.9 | 1.92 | 1.41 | 1.6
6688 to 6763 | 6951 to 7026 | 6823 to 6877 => 5.8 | 1.77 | 1.42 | 1.61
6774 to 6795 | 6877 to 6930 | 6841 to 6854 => 0.4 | 1.43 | 1.47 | 1.45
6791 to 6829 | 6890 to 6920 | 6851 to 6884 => 0.6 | 1.46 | 1.51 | 1.49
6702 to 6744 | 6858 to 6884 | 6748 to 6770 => 5.1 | 2.03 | 1.48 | 1.9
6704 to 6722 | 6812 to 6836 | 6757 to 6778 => 4.3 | 2.24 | 1.44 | 1.85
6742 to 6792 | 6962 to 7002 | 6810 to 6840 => 0.2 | 1.44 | 1.45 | 1.45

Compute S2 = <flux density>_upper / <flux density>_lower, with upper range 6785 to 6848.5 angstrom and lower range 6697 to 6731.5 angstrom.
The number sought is 0.71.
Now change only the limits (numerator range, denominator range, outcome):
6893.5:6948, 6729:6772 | 0.90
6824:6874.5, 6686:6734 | 0.74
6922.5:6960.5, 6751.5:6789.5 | 0.95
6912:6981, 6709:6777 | 0.78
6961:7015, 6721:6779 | 0.88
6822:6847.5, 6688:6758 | 0.78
